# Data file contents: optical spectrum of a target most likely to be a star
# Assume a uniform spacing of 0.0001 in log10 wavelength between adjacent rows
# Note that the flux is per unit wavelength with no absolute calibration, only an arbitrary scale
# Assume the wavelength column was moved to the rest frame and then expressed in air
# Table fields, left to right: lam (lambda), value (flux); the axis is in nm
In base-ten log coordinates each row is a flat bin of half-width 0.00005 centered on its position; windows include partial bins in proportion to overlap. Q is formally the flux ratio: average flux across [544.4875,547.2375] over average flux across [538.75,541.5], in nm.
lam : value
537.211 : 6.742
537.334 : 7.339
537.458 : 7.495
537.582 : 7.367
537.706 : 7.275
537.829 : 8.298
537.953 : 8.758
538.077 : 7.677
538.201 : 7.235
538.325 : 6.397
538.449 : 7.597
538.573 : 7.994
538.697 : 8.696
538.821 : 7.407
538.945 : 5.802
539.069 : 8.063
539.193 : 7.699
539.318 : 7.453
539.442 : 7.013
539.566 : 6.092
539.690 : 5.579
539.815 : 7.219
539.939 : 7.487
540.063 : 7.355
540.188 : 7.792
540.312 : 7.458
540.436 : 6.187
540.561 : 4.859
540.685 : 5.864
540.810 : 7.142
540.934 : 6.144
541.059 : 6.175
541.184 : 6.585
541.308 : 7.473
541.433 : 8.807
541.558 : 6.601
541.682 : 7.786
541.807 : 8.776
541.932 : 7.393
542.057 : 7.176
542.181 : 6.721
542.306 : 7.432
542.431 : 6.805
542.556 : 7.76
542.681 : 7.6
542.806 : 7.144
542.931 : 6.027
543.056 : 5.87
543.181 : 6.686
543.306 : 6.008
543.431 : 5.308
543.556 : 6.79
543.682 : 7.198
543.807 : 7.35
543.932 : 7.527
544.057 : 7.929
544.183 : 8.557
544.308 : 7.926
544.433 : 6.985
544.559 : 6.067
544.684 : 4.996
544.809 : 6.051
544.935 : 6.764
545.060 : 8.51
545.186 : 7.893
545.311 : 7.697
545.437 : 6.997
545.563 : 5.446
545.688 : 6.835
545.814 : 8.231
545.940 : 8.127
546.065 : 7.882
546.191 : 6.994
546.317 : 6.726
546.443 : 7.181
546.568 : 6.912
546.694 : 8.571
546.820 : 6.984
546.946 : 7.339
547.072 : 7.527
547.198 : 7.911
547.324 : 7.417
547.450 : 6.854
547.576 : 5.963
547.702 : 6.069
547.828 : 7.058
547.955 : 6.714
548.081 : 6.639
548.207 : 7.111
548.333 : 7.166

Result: 1.0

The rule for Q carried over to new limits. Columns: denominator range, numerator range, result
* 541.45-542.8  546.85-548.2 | 0.93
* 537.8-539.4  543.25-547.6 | 0.94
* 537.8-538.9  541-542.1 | 0.96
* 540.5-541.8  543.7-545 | 1.03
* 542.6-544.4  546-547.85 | 1.02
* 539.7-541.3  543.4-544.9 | 1.04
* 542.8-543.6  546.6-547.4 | 1.22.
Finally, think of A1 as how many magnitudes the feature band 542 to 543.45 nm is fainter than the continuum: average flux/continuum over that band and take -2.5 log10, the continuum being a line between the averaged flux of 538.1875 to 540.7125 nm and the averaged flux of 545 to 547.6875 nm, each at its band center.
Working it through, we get 0.06 mag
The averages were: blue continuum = 7.02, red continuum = 7.31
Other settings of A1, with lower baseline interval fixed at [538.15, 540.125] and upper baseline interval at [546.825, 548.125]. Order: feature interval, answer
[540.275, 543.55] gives 0.044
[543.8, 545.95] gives -0.025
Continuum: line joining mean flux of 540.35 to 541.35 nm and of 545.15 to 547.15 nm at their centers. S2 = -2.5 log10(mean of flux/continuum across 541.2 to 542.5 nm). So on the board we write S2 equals -0.151 mag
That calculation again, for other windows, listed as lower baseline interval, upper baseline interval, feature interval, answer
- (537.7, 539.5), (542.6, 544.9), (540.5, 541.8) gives 0.05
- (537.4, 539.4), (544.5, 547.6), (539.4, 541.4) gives 0.12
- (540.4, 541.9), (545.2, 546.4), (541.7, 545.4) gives 0.00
